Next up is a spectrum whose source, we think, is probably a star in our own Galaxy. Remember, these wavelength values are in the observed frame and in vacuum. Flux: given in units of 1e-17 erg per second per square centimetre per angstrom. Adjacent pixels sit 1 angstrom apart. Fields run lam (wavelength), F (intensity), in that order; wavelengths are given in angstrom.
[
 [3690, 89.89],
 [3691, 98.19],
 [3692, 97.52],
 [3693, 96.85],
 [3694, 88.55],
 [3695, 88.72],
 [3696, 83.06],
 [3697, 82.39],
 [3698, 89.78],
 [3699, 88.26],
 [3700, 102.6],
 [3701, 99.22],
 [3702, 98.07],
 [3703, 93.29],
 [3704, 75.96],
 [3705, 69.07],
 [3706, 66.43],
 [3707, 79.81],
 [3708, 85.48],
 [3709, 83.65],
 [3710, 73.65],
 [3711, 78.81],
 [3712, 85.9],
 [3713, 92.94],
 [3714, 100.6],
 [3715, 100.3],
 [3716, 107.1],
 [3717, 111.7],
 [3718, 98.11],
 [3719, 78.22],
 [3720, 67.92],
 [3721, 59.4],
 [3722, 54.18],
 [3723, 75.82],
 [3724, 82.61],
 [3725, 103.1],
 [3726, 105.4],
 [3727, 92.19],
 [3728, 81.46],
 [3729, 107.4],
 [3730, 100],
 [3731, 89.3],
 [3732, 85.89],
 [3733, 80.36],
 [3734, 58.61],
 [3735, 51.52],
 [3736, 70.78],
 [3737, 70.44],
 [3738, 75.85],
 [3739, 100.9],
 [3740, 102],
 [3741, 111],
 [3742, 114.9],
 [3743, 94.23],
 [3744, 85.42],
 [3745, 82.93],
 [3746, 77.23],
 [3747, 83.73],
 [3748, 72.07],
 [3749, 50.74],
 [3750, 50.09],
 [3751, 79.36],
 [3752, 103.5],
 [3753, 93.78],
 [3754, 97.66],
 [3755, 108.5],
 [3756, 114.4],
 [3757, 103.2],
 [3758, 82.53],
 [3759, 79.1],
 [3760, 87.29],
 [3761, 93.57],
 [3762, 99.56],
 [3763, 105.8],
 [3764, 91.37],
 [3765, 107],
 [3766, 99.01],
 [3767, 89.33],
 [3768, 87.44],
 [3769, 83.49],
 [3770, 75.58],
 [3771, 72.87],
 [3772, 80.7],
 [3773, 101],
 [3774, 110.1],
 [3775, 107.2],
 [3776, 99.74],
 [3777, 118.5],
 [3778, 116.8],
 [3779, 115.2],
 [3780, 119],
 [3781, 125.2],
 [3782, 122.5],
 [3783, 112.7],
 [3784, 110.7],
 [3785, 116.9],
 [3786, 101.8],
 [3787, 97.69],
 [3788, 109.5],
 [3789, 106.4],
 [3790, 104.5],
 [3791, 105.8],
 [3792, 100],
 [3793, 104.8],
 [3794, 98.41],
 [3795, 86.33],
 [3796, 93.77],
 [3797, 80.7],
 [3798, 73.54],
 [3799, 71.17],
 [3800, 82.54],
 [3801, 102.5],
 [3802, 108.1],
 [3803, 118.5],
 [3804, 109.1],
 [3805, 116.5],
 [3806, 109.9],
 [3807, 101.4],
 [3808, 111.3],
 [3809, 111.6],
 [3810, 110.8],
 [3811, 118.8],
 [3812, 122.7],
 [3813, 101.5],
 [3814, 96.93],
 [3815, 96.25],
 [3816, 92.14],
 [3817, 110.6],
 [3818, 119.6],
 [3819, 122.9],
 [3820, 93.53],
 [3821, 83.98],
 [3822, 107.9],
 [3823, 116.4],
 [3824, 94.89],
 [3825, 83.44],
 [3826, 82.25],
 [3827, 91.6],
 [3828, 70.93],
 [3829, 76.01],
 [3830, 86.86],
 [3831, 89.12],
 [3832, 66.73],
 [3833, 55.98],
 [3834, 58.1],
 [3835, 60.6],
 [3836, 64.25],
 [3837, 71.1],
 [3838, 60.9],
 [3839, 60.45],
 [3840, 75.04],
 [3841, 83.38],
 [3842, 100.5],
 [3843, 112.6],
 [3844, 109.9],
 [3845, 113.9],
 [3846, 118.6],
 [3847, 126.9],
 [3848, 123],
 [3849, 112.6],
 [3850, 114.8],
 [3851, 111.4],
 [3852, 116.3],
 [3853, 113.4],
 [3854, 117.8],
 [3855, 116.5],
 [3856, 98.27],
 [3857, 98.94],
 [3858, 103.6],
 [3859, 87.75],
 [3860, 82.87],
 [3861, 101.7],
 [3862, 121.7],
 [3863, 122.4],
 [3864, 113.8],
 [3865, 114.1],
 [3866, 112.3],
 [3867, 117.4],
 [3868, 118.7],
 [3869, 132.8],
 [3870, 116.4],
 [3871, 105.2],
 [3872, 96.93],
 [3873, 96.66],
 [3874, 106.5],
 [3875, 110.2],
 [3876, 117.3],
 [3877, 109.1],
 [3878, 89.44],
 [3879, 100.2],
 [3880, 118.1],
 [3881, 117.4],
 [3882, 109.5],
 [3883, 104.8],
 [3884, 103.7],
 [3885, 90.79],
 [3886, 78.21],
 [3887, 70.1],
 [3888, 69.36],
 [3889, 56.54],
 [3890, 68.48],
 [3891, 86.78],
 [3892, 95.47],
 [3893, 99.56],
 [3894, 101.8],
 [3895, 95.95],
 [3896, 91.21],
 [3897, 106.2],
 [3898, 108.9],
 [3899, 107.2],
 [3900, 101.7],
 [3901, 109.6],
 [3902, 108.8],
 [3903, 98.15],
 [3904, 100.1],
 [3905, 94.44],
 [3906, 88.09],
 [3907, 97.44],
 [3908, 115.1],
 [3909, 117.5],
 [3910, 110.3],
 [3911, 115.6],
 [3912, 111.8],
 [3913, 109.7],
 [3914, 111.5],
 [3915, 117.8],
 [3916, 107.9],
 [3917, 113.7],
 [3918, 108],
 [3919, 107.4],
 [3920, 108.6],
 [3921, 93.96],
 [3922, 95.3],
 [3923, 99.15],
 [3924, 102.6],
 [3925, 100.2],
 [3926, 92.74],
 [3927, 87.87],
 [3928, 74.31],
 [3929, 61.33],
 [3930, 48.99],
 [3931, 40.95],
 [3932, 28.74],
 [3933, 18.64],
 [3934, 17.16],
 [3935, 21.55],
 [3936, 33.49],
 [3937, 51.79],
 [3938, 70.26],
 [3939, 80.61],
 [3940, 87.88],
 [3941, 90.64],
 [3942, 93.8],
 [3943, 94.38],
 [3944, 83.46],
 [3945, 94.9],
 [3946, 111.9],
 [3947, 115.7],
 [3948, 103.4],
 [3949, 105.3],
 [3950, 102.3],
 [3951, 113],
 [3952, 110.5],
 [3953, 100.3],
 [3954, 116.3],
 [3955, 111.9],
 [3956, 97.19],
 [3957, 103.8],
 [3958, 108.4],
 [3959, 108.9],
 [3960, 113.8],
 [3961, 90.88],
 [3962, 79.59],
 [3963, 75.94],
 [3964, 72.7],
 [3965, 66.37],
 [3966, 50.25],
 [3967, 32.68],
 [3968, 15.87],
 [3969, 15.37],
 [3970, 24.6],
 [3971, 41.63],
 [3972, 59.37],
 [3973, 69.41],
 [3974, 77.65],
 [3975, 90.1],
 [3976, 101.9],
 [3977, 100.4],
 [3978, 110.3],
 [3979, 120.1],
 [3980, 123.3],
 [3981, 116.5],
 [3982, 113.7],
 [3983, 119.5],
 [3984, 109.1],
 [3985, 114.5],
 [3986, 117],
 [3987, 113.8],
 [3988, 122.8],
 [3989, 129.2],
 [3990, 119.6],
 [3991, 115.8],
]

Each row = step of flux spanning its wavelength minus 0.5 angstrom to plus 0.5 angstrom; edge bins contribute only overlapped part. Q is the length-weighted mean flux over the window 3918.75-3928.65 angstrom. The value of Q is 95.4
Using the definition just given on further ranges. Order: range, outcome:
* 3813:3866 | 96.8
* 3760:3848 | 97.5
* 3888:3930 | 98.5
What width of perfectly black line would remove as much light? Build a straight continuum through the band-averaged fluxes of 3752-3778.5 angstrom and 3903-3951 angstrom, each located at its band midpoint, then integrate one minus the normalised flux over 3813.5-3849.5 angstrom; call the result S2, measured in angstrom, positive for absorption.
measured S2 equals 0.69 angstrom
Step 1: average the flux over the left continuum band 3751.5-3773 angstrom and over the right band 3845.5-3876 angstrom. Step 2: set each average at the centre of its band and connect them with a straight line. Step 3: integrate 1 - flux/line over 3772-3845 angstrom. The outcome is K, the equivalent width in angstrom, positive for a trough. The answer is 2.5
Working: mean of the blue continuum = 93.3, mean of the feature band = 97.6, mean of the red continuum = 111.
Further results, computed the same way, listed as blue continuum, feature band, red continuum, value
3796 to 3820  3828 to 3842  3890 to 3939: 4.0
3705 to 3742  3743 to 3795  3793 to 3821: -1.2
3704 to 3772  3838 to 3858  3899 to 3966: -3.6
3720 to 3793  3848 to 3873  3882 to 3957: -5.0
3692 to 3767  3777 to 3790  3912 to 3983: -3.8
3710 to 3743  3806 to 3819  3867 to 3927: -1.9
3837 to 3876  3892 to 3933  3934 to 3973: -2.4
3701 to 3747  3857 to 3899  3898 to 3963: -4.9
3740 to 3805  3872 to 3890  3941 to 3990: -0.2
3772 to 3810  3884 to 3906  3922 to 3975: -1.7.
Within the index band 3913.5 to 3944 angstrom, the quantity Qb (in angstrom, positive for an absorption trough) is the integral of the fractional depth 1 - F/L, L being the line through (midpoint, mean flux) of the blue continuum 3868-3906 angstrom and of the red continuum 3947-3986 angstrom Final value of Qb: 5.1 angstrom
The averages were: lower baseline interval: 99.4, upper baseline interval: 89.8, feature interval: 78.8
